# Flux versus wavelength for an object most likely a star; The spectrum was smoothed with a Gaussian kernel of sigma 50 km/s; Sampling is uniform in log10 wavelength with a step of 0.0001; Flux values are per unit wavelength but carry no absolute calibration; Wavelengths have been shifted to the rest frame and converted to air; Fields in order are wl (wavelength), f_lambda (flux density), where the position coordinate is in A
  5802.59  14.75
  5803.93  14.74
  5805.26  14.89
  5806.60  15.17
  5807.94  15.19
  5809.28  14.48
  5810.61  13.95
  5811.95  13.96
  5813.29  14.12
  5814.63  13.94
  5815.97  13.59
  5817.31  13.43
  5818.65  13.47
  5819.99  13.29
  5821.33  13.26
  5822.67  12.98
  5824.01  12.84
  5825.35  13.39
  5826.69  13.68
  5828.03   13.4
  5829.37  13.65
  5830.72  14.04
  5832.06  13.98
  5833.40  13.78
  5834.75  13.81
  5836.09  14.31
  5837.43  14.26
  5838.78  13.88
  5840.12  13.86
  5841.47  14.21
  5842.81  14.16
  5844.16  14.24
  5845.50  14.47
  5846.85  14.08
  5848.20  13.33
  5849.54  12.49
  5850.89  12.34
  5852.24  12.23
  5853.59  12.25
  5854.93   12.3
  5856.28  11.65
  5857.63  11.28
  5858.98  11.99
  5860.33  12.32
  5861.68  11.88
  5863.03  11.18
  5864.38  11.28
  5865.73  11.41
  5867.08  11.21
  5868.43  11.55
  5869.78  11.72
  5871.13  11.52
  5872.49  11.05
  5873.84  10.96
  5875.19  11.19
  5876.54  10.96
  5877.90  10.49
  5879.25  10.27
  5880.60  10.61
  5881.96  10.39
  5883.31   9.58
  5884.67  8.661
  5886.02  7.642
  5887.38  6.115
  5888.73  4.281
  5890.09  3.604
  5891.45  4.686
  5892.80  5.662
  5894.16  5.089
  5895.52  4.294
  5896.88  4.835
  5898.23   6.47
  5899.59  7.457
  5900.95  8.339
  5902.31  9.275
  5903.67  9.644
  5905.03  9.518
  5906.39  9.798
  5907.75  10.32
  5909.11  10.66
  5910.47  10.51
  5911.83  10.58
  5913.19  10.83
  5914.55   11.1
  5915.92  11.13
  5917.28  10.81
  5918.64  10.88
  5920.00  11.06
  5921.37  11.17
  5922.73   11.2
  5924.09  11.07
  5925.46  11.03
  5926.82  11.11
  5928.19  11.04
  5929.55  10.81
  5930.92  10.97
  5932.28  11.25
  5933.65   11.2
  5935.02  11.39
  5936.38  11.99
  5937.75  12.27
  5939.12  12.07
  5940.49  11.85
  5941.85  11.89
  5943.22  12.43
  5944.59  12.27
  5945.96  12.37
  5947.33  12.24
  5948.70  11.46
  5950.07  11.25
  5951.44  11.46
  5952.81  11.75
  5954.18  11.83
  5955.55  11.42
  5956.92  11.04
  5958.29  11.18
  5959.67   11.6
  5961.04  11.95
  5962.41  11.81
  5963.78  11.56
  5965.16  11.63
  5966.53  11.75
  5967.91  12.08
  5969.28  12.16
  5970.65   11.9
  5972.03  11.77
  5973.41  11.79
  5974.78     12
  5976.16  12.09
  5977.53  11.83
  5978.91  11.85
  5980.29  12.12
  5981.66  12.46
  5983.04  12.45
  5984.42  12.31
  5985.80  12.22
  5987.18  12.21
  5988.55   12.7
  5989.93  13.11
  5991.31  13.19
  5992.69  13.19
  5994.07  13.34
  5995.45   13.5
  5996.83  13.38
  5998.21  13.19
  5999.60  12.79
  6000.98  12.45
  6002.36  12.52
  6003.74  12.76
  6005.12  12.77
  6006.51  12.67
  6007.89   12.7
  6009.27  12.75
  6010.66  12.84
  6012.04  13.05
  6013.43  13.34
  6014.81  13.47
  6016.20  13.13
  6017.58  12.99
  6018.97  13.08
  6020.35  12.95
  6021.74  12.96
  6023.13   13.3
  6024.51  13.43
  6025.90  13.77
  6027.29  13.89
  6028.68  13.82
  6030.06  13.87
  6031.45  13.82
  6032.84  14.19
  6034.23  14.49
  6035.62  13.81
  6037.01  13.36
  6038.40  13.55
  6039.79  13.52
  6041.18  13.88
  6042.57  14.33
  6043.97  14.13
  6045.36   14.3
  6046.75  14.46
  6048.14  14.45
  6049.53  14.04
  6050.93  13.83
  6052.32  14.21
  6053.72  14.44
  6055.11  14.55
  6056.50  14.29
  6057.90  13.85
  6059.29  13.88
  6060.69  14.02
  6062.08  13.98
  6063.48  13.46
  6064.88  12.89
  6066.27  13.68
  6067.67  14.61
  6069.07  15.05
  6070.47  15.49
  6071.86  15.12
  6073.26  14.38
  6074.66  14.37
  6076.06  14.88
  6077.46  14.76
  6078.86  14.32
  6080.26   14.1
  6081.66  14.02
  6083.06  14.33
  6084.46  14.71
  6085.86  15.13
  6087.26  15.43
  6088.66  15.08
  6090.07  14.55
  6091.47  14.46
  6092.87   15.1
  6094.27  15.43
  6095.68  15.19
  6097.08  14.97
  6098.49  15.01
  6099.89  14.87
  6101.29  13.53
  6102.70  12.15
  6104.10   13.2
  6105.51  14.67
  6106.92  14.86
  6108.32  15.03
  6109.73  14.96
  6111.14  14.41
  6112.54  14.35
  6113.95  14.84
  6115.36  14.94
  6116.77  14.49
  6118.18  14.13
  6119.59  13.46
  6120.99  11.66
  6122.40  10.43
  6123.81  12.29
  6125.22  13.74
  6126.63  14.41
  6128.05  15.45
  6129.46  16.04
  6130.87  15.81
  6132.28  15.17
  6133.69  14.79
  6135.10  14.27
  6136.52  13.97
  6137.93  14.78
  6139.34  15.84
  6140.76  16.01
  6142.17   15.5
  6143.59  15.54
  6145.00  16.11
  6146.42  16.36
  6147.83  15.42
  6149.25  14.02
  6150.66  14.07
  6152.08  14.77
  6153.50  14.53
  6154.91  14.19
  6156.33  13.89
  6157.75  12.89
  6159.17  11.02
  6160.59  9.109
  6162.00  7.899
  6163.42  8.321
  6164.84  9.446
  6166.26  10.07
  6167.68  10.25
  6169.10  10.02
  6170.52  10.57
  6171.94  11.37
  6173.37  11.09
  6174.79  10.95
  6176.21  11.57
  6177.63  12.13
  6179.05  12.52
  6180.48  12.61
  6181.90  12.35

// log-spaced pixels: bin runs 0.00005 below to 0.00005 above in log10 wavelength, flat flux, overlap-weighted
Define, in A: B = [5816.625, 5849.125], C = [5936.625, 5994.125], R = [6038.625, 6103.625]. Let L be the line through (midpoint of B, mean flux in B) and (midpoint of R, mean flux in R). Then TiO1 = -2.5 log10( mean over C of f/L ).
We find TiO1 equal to 0.17 mag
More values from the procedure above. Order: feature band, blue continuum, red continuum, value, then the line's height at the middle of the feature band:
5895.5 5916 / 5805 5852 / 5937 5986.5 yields 0.36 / 12.7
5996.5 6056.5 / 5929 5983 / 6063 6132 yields -0.04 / 13.1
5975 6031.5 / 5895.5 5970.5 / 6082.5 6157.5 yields -0.06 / 12.3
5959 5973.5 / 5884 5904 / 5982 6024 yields -0.11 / 10.7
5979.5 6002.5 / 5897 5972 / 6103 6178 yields -0.10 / 11.7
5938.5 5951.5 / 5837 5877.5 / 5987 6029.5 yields 0.07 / 12.8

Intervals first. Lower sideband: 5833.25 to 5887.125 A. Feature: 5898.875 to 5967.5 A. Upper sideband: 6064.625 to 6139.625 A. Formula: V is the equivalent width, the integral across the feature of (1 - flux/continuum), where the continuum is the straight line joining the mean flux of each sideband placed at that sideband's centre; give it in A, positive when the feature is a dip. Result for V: 8.7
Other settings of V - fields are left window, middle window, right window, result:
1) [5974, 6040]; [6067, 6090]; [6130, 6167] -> -2.4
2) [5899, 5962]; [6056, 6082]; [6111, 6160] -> -1.9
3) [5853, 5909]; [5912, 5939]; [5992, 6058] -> -1.3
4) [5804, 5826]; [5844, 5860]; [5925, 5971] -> 0.7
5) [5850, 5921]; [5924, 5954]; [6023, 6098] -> -1.3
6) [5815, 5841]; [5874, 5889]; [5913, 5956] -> 3.9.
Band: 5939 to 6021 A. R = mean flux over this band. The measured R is 12.3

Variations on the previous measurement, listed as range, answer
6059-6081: 14.3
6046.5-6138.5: 14.4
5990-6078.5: 13.7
